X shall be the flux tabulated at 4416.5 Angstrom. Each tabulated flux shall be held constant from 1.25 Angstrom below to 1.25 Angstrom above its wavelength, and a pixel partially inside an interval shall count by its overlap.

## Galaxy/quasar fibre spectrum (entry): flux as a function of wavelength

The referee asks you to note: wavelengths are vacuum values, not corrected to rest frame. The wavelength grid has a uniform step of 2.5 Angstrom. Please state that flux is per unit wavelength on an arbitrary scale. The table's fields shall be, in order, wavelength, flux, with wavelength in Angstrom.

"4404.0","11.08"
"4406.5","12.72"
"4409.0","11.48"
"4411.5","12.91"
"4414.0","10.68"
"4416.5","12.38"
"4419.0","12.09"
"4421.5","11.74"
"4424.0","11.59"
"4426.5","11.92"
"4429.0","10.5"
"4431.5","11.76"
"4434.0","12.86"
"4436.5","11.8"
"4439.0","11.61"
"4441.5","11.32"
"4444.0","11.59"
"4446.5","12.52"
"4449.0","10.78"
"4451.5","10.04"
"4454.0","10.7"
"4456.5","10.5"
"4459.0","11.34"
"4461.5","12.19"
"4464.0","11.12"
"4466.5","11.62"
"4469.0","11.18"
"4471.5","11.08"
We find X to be 12.38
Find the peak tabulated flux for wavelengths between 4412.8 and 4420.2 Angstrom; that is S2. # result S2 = 12.38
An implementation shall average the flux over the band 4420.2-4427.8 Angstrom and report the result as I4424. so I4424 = 11.7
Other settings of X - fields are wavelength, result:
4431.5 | 11.76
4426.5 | 11.92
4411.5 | 12.91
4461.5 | 12.19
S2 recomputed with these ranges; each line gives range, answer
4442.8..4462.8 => 12.52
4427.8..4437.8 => 12.86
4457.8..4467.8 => 12.19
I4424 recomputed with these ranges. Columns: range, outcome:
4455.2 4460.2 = 10.9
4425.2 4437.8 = 11.8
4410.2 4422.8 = 12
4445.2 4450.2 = 11.7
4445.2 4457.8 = 10.9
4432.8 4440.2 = 12.1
